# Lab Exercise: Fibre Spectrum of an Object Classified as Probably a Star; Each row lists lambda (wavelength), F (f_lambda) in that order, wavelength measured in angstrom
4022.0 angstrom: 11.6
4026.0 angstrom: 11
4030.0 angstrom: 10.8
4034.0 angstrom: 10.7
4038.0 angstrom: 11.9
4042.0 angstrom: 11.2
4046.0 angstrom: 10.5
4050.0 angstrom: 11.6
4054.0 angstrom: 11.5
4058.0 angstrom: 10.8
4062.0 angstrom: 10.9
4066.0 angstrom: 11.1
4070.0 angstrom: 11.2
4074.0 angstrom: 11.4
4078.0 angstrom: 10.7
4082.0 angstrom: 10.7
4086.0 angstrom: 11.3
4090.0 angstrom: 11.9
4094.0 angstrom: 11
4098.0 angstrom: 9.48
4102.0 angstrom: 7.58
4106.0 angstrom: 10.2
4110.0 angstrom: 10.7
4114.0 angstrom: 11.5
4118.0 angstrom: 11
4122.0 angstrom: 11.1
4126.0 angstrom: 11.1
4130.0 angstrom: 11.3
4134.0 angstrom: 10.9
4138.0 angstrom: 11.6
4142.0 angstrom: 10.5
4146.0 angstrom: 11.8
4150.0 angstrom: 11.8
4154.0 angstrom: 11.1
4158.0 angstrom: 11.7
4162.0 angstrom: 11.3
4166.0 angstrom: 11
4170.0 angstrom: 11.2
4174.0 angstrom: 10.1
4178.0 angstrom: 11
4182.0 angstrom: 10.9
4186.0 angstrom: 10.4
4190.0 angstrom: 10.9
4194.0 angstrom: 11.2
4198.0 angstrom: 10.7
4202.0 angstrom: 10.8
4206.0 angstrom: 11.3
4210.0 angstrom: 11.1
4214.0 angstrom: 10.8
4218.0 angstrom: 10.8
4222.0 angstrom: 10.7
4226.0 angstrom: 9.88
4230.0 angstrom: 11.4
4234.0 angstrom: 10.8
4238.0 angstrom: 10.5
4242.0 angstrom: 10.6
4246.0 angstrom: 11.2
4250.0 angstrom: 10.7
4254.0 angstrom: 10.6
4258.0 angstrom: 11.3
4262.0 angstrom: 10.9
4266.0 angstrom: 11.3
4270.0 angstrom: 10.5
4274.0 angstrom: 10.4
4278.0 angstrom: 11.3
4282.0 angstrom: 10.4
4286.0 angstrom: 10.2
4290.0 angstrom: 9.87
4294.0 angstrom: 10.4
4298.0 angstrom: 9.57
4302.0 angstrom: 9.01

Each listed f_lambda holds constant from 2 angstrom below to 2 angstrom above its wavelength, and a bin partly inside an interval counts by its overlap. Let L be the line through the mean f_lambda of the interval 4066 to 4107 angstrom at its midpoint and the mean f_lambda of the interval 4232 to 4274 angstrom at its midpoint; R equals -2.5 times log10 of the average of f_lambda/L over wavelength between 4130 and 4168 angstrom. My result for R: -0.06 mag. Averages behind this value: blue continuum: 10.6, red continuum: 10.8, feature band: 11.3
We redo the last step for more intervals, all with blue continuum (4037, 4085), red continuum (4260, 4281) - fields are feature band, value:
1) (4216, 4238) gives 0.021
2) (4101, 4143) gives 0.028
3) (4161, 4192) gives 0.014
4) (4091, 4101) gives 0.095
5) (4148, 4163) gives -0.047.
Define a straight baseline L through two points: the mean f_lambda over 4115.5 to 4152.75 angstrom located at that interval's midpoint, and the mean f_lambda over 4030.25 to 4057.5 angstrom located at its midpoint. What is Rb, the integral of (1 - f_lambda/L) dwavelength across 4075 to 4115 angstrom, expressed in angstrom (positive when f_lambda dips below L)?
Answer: 2.5 angstrom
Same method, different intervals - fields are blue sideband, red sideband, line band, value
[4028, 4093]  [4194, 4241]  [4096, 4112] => 2.3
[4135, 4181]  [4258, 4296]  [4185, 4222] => 0.2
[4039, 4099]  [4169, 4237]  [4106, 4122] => 0.0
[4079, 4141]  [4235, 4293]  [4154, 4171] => -0.9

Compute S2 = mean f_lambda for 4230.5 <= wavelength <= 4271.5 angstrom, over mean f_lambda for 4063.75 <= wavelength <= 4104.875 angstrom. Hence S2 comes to 1.0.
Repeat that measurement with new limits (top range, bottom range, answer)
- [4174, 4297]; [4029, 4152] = 0.98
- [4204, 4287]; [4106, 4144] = 0.98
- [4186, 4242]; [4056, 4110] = 1.02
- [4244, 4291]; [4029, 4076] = 0.96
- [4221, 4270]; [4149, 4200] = 0.98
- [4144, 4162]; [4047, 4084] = 1.04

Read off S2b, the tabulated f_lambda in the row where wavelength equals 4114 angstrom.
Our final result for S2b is 11.5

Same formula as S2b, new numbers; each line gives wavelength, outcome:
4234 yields 10.8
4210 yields 11.1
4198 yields 10.7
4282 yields 10.4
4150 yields 11.8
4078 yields 10.7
